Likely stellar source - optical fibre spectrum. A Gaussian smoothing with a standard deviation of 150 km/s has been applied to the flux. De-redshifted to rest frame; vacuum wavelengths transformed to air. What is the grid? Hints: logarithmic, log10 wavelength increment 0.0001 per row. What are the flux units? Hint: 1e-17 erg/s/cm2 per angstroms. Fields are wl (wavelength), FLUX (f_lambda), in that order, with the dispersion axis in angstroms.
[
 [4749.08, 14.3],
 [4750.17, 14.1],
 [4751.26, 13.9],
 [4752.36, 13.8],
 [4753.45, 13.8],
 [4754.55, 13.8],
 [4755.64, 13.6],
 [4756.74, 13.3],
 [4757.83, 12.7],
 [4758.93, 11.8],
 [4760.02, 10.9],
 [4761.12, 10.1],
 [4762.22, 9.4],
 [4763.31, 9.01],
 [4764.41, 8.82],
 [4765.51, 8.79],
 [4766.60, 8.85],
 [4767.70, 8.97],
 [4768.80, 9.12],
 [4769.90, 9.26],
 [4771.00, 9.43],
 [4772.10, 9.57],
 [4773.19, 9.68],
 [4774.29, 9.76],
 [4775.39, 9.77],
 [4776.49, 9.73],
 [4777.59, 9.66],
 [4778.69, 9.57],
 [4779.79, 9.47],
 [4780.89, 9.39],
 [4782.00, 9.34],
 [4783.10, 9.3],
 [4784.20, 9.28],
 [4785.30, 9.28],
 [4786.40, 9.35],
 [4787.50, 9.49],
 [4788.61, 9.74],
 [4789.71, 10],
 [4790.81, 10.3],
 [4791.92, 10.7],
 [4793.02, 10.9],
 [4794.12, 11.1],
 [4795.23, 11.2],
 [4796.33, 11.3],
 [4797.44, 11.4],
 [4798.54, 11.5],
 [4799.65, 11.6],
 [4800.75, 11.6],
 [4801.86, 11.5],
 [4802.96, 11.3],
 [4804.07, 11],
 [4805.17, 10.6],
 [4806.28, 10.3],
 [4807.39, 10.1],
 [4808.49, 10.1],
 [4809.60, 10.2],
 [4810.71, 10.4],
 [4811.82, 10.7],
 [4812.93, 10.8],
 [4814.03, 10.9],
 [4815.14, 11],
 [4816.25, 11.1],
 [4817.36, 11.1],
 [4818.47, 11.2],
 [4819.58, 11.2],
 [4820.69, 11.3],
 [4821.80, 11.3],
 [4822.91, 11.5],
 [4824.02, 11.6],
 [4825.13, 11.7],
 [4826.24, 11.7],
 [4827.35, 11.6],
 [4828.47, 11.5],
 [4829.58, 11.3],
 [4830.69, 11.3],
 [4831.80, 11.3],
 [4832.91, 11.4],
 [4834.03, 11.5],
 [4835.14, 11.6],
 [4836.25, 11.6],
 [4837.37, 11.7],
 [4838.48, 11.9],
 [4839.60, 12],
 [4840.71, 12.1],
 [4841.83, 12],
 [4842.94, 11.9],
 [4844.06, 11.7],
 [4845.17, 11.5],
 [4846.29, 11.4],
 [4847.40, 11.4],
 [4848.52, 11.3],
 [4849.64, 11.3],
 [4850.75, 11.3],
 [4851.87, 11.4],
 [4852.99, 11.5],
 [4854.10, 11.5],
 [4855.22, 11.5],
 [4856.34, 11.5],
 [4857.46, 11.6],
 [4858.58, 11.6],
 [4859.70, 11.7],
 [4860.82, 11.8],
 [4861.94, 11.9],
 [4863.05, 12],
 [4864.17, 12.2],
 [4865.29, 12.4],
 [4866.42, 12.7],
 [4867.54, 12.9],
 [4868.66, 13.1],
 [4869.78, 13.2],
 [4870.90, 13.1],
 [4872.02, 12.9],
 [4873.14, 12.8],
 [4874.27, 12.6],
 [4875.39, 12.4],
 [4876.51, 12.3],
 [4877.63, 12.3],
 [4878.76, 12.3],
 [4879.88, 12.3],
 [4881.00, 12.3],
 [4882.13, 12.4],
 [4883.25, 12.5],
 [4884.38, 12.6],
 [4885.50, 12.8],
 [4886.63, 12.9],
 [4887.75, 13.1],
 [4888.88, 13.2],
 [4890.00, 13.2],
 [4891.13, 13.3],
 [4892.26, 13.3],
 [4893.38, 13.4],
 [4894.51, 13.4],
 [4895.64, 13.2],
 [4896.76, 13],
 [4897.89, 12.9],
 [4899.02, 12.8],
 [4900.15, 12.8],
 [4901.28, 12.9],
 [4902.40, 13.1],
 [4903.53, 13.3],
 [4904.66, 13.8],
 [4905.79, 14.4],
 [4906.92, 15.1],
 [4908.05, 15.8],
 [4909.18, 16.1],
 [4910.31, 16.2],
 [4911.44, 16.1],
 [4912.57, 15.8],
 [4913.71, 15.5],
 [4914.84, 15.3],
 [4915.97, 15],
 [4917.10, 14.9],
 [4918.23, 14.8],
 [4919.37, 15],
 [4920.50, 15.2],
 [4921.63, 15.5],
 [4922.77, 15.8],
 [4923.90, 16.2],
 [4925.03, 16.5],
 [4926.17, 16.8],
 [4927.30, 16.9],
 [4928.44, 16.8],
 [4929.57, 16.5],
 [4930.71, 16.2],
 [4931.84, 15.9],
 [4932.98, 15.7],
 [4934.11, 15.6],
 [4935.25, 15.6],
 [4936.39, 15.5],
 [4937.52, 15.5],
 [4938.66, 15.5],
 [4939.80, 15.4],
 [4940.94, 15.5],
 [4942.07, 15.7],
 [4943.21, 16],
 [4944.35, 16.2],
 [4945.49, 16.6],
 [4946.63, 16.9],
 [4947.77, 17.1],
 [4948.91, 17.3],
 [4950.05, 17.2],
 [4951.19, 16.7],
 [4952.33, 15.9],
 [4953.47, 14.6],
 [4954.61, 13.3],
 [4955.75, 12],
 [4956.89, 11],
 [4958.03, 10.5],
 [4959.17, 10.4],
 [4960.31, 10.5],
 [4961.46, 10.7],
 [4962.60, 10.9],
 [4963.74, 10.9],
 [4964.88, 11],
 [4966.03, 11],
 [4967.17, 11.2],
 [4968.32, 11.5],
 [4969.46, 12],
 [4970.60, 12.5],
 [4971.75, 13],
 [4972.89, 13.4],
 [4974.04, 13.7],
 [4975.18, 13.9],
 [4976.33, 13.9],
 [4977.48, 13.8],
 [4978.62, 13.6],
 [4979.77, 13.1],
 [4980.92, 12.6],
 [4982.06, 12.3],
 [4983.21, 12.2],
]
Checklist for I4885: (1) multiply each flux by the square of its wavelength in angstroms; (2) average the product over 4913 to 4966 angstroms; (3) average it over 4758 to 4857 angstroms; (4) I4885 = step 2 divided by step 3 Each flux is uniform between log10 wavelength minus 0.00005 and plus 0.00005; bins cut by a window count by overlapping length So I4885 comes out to 1.46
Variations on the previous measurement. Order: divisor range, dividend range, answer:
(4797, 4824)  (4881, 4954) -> 1.42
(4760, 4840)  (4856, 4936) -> 1.37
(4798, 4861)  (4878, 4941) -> 1.32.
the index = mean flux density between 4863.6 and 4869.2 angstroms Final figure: 12.6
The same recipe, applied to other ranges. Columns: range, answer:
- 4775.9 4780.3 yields 9.61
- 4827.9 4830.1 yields 11.4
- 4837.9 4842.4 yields 12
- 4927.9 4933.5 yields 16.2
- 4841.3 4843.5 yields 12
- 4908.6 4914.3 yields 15.9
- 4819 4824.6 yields 11.4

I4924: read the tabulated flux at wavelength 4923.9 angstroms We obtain 16.2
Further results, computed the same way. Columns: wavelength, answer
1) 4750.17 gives 14.1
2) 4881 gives 12.3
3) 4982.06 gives 12.3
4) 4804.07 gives 11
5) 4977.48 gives 13.8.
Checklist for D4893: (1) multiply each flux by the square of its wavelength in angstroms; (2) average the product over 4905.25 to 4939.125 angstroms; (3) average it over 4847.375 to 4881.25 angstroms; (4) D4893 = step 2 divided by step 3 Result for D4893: 1.33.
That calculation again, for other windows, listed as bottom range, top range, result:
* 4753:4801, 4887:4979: 1.47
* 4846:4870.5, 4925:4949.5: 1.40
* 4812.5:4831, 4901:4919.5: 1.37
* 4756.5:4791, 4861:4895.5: 1.36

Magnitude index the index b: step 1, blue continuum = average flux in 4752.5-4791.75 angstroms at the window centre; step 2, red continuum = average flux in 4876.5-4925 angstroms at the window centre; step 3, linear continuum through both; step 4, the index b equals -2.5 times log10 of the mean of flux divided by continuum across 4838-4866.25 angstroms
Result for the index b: 0.07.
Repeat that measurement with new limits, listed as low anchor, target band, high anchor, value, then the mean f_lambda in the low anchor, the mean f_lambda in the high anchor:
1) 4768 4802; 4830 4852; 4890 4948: 0.05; 10.1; 15.1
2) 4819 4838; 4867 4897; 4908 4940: 0.08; 11.5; 15.8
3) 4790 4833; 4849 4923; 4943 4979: -0.08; 11.1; 13.4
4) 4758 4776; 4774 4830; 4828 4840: 0.00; 9.64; 11.5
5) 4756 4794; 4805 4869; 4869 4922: 0.03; 9.88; 13.7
